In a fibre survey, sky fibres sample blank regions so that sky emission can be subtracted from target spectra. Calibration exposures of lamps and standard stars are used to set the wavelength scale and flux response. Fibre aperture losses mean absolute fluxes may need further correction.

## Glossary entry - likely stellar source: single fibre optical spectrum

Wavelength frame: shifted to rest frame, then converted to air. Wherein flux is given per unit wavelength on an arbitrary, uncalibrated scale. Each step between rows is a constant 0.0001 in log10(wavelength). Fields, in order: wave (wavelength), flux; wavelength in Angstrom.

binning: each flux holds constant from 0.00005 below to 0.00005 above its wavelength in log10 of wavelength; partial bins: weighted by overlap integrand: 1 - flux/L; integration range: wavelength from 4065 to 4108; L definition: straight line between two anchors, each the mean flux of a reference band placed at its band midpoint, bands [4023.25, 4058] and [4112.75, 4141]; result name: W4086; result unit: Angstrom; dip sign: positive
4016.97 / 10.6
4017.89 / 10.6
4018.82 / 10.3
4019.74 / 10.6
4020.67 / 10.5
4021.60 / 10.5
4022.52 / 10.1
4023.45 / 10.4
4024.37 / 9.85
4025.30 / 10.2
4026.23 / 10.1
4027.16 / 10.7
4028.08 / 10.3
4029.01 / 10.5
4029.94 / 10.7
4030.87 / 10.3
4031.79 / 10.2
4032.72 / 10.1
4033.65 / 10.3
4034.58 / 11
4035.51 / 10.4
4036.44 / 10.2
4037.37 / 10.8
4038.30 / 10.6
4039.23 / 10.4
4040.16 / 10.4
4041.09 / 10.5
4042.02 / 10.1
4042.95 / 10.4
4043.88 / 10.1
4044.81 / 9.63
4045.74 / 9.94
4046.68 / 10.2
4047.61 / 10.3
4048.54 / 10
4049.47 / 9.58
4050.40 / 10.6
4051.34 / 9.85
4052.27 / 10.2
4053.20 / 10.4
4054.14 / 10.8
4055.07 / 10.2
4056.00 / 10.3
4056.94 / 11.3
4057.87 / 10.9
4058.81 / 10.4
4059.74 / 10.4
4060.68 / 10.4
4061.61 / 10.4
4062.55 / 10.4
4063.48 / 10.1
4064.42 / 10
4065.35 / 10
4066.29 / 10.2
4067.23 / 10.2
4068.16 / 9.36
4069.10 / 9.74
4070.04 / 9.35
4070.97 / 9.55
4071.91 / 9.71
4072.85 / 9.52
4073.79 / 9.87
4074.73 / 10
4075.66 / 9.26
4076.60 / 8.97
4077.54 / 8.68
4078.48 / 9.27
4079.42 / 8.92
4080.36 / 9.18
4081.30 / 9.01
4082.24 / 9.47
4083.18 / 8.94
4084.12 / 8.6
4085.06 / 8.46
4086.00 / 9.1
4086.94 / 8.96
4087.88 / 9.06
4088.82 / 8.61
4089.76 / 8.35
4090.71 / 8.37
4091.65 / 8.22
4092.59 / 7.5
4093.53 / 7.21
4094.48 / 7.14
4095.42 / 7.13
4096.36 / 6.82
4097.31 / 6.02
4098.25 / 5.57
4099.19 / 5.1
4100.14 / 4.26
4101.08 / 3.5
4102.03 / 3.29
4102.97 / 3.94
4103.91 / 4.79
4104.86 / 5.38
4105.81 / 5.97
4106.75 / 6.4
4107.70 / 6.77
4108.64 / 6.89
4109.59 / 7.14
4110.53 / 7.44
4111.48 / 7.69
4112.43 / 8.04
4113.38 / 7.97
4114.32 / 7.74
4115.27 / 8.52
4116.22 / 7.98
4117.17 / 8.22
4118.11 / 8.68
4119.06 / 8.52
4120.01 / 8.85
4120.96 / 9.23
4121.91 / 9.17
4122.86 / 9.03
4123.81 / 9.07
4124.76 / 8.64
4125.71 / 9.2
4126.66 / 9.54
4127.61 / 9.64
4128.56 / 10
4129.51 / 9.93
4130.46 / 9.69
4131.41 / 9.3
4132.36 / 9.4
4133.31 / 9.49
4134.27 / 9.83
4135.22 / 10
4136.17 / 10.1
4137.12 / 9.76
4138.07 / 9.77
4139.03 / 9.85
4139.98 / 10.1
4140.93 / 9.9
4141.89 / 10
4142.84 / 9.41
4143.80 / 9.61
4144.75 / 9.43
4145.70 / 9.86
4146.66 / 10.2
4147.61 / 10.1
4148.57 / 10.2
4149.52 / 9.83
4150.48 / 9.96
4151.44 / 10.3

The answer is 8.2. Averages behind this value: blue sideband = 10.3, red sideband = 9.22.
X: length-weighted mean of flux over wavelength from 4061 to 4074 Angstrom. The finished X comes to 9.89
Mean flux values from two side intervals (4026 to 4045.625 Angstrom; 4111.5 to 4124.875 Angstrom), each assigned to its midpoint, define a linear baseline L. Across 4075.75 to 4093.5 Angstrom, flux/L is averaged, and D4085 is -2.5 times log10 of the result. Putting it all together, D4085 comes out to 0.07 mag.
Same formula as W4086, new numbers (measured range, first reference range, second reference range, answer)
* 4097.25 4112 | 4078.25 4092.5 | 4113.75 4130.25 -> 5.4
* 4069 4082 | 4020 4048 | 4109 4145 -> 0.6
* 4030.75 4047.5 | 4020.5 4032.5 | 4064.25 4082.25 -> -0.3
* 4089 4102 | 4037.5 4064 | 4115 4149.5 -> 4.4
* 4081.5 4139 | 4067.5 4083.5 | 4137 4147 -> 9.7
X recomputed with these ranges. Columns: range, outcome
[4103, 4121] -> 7.36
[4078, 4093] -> 8.76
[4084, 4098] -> 7.92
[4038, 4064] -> 10.3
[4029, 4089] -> 9.93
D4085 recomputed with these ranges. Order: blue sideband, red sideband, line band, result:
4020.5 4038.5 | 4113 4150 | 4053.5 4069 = -0.026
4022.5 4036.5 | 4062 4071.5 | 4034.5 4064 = -0.025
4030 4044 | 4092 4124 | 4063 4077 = -0.109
